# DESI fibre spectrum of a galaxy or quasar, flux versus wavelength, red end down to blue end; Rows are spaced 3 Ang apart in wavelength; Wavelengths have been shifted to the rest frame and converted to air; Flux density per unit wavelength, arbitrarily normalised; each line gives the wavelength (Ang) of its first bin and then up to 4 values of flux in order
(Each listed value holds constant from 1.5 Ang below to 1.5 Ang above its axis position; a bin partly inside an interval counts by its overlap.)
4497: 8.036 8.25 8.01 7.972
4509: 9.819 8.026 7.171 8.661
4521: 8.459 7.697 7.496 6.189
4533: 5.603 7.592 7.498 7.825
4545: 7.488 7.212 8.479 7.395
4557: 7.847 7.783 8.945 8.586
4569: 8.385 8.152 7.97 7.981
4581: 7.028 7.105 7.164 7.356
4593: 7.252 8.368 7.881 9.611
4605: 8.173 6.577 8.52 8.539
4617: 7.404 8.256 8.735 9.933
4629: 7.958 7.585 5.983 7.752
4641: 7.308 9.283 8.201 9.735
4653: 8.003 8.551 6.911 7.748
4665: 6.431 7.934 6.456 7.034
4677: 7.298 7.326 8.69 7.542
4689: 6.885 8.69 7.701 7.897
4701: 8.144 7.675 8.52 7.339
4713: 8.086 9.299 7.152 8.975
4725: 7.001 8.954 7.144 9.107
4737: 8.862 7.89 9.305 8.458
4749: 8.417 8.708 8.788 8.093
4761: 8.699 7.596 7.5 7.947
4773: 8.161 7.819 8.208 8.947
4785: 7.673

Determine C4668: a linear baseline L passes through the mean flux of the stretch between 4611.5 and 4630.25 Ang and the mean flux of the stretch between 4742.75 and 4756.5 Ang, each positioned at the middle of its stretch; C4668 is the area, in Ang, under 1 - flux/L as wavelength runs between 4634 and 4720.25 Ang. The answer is 7.8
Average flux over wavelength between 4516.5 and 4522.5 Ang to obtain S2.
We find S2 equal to 8.56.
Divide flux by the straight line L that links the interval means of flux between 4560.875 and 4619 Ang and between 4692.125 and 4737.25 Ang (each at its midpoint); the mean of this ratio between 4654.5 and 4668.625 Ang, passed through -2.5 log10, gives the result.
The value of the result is 0.08 mag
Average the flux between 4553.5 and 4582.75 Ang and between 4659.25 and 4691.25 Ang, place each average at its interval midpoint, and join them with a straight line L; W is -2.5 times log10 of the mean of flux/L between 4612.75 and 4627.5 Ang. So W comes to -0.12 mag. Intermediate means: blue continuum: 8.02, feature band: 8.57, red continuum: 7.35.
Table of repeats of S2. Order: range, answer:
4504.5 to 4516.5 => 8.25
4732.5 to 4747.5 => 8.72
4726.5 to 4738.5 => 8.52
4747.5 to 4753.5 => 8.56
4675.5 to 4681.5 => 7.31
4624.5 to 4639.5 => 7.84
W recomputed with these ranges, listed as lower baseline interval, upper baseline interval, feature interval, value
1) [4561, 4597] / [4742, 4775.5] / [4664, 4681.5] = 0.142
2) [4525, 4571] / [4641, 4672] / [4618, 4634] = -0.073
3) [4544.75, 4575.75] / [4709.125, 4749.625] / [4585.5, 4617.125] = 0.026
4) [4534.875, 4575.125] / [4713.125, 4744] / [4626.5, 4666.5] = 0.040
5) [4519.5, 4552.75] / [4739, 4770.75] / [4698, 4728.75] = 0.009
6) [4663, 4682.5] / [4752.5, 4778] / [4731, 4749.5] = -0.094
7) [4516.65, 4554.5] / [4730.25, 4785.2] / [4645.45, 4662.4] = -0.039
